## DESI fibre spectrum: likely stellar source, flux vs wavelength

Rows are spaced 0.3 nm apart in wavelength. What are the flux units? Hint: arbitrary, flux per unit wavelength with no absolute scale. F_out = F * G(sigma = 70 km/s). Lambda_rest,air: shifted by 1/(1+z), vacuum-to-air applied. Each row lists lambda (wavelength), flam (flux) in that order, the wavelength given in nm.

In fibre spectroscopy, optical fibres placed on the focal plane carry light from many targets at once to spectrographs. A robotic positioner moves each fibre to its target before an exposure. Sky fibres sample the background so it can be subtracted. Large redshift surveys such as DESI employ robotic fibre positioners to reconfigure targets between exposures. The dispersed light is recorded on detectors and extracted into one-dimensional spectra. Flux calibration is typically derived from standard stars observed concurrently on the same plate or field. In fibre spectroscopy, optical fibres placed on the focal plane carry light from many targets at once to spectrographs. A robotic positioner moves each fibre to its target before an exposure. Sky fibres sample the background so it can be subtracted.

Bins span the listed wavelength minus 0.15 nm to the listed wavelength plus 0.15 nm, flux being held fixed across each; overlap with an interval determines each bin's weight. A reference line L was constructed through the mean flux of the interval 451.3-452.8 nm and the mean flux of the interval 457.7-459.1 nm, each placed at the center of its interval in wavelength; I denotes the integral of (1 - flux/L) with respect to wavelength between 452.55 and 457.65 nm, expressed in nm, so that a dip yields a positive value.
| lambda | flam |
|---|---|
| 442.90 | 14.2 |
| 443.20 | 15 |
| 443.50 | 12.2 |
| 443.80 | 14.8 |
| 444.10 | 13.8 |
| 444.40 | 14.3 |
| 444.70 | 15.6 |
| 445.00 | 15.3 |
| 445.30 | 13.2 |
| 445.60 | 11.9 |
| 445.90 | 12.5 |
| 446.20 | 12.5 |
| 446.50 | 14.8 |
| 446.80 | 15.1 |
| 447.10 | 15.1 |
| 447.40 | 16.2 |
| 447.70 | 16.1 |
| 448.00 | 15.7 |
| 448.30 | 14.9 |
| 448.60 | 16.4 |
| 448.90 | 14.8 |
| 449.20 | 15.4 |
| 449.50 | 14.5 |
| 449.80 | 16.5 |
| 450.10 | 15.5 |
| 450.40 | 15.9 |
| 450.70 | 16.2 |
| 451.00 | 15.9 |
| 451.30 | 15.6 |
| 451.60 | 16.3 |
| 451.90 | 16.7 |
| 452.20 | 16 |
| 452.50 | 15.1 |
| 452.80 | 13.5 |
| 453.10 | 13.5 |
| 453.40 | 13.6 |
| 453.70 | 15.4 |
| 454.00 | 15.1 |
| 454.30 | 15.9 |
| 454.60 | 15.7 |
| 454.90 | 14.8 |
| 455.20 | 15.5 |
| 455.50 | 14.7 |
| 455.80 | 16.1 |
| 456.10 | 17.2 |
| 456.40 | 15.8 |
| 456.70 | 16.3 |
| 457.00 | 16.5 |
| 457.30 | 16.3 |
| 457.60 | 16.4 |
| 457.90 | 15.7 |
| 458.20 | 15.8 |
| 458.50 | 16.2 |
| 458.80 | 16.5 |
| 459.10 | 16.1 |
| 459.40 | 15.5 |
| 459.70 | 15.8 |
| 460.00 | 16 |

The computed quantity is 0.16 nm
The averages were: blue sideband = 15.7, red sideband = 16.1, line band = 15.4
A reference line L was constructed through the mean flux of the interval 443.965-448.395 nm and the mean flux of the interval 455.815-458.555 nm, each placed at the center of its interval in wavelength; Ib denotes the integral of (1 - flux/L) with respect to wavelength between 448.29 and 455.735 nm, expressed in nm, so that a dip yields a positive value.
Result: 0.02 nm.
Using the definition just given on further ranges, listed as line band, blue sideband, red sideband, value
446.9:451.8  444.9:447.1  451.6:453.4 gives -0.464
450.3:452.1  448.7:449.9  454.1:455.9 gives -0.090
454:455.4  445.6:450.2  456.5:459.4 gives 0.032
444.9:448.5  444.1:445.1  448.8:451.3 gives 0.166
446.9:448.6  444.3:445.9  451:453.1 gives -0.138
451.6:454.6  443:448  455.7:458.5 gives 0.094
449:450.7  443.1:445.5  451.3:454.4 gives -0.091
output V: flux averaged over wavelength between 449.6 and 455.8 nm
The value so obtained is 15.4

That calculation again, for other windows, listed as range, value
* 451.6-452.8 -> 15.7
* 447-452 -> 15.7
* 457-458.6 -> 16.1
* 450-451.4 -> 15.8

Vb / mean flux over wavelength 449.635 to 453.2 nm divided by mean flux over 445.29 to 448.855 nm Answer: 1.07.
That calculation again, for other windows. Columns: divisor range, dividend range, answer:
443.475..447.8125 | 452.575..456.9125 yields 1.07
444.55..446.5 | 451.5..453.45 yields 1.10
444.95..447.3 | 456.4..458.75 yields 1.17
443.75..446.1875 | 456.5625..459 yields 1.17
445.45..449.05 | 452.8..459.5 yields 1.06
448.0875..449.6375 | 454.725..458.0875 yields 1.05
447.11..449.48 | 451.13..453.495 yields 0.97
